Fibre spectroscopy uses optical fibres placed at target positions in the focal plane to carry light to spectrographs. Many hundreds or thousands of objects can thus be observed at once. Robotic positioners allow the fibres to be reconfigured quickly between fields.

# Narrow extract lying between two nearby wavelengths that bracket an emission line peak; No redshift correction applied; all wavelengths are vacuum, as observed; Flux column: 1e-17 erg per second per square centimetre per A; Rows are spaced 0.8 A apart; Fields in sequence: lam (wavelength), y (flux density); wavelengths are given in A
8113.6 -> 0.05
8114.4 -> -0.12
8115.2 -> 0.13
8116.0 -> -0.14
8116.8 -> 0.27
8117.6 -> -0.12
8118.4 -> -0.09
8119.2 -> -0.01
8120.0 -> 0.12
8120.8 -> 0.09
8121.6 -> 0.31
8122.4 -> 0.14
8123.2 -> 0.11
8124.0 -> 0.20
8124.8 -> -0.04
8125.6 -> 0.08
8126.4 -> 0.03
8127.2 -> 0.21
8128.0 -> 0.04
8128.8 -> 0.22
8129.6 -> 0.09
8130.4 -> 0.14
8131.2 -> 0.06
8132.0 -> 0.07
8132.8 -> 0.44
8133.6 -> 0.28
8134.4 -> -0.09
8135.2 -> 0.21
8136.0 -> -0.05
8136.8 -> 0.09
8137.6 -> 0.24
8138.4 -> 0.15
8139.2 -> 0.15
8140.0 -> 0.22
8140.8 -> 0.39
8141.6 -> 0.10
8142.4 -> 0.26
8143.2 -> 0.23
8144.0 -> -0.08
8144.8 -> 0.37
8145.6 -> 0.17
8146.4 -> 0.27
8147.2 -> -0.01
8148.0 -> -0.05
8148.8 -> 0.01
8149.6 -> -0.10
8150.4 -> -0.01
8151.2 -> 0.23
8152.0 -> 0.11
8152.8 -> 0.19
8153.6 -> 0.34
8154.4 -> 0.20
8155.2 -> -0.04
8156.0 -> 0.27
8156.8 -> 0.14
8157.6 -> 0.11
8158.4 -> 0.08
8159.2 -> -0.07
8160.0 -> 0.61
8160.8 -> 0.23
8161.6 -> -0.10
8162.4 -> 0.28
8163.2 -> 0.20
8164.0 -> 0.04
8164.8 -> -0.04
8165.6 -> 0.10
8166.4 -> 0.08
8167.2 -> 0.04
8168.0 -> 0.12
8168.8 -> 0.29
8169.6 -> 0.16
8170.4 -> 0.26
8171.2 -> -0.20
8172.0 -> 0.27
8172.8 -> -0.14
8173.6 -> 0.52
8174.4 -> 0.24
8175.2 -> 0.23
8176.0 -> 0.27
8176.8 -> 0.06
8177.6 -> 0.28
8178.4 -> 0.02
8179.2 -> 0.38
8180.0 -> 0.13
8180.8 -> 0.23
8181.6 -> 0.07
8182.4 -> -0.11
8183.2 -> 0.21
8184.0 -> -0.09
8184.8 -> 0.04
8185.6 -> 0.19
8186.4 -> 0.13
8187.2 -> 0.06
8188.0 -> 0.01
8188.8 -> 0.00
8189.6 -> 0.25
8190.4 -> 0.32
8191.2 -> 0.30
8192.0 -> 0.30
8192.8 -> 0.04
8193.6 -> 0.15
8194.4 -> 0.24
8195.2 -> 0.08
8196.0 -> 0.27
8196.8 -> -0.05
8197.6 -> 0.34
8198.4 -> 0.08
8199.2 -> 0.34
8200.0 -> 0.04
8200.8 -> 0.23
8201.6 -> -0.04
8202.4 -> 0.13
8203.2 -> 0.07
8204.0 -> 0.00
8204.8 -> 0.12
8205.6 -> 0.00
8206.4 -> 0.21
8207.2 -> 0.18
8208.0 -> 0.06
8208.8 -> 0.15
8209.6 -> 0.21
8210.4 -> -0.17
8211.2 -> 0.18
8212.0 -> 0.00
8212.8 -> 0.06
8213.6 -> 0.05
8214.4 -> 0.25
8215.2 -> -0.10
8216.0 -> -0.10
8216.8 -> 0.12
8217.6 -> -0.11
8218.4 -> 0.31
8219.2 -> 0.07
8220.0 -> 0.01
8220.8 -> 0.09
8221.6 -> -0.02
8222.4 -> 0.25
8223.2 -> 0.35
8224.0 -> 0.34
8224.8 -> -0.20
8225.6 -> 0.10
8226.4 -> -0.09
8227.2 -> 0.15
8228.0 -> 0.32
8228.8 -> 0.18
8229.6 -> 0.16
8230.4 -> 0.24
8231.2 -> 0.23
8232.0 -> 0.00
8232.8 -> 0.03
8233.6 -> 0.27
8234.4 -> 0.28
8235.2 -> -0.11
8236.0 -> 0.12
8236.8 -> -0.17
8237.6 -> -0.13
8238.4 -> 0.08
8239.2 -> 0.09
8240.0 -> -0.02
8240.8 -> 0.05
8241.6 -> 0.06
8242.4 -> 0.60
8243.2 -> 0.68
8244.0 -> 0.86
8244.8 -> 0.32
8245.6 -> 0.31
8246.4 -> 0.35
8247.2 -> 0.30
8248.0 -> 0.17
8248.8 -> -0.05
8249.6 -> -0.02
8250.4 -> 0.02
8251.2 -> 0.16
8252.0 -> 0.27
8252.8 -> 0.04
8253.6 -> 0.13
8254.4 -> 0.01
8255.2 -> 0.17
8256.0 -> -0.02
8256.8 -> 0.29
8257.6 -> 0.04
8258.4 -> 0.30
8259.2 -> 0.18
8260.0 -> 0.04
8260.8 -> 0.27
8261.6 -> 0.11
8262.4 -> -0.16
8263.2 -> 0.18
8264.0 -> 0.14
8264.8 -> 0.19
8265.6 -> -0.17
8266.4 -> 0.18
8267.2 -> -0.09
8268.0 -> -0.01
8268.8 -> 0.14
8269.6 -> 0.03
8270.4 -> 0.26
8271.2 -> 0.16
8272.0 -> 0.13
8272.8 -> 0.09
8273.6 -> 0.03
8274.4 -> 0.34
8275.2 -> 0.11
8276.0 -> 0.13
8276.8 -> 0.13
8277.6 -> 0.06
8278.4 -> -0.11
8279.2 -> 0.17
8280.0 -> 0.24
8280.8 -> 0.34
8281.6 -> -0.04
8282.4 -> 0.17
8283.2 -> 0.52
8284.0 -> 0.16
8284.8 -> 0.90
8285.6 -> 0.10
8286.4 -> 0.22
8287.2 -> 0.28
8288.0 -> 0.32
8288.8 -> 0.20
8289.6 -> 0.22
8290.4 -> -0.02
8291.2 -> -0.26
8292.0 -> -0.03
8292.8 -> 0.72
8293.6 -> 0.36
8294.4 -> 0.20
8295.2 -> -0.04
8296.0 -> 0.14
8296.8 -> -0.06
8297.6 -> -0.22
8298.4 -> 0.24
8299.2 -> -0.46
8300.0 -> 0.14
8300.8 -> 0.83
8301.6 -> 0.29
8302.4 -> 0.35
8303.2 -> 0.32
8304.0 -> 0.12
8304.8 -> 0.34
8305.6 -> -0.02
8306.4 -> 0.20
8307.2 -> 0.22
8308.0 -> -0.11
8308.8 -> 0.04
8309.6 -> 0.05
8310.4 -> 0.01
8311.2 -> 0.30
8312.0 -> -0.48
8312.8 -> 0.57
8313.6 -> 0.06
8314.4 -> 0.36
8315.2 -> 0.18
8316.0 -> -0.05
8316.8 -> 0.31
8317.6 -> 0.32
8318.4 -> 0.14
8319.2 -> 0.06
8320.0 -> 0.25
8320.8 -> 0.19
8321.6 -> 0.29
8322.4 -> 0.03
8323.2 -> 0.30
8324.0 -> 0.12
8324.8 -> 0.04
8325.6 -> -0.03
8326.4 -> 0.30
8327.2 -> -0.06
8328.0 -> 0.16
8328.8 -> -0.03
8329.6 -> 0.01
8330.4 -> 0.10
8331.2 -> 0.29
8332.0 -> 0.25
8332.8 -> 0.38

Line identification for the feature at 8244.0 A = H-beta 4861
